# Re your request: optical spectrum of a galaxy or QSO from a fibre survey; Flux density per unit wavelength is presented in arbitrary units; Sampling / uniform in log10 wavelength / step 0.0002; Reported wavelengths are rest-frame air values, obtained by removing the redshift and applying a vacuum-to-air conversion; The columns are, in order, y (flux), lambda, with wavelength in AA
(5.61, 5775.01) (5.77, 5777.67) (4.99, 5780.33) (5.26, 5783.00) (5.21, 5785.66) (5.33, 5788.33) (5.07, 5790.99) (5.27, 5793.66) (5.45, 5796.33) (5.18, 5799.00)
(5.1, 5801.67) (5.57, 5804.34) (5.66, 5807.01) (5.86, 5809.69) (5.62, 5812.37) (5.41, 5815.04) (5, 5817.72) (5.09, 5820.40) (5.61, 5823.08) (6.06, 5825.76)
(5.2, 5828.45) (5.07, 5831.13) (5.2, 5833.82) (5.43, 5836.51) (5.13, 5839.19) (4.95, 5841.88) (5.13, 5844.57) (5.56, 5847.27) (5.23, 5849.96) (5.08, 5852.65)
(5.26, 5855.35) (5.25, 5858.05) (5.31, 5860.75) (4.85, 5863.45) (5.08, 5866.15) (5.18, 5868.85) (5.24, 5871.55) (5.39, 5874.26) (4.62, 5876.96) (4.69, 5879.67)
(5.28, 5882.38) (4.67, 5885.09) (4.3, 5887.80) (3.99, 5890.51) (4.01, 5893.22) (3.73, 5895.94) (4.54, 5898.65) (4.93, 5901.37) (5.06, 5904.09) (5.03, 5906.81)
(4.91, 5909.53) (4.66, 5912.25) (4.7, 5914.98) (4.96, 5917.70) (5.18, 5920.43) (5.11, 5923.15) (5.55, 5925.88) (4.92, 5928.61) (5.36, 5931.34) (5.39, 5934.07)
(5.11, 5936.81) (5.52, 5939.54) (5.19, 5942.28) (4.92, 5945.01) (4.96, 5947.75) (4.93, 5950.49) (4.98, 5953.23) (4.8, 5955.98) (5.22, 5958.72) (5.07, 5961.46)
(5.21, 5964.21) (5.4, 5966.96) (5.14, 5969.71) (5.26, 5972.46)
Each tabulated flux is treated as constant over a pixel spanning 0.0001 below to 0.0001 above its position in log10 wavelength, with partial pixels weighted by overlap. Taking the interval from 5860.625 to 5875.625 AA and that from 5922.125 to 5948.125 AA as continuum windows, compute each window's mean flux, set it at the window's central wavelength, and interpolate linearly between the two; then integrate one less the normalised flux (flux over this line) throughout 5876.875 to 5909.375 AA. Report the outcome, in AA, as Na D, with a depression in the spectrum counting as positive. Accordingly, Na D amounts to 3.8 AA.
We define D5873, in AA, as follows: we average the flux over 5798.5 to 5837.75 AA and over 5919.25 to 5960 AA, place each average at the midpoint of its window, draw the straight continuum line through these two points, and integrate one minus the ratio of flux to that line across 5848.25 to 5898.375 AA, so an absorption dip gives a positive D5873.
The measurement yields 4.3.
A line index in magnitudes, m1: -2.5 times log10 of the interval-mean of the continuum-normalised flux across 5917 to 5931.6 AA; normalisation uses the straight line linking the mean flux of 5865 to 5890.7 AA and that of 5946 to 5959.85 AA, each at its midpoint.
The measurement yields -0.052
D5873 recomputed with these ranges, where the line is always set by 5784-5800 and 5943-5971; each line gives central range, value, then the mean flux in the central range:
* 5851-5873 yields 0.1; 5.16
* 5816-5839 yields -0.5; 5.32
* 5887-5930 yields 3.3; 4.73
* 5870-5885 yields 0.4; 5.01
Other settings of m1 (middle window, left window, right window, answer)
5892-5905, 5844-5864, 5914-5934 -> 0.17 mag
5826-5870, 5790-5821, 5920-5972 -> 0.02 mag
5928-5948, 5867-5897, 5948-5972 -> -0.05 mag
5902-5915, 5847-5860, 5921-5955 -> 0.06 mag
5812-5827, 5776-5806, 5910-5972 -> -0.04 mag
